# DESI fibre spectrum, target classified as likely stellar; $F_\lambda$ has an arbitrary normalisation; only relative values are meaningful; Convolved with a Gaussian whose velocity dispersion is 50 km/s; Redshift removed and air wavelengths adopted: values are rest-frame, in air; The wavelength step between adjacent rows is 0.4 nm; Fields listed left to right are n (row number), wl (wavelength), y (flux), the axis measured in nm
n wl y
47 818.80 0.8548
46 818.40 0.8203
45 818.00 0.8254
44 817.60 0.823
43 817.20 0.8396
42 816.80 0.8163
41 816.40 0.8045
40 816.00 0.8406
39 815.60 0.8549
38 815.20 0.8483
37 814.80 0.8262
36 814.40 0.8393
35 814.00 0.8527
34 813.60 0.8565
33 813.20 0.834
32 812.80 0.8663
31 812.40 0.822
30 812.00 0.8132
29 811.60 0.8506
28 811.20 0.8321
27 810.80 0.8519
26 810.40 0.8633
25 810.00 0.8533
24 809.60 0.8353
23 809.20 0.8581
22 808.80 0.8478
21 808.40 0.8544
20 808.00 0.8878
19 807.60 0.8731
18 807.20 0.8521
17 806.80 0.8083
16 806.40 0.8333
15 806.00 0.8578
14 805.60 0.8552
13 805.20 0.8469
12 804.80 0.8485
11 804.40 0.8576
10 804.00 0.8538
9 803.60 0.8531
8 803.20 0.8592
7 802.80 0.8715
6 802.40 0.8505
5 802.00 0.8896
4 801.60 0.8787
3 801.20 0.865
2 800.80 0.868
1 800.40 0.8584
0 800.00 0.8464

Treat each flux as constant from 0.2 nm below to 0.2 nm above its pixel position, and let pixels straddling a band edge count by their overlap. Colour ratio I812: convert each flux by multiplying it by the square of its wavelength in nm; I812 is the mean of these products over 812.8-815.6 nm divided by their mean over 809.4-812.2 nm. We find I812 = 1.01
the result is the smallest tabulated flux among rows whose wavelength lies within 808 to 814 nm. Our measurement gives 0.8132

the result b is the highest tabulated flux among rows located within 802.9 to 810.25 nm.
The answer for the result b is 0.8878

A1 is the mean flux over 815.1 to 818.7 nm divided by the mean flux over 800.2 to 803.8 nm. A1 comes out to 0.96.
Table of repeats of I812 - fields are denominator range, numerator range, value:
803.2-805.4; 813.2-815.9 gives 1.02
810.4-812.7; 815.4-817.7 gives 1.00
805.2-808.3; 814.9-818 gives 1.00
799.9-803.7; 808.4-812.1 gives 1.00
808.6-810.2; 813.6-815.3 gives 1.01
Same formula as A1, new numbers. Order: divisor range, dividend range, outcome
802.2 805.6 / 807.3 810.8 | 1.00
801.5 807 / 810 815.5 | 0.99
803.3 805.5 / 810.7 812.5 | 0.98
